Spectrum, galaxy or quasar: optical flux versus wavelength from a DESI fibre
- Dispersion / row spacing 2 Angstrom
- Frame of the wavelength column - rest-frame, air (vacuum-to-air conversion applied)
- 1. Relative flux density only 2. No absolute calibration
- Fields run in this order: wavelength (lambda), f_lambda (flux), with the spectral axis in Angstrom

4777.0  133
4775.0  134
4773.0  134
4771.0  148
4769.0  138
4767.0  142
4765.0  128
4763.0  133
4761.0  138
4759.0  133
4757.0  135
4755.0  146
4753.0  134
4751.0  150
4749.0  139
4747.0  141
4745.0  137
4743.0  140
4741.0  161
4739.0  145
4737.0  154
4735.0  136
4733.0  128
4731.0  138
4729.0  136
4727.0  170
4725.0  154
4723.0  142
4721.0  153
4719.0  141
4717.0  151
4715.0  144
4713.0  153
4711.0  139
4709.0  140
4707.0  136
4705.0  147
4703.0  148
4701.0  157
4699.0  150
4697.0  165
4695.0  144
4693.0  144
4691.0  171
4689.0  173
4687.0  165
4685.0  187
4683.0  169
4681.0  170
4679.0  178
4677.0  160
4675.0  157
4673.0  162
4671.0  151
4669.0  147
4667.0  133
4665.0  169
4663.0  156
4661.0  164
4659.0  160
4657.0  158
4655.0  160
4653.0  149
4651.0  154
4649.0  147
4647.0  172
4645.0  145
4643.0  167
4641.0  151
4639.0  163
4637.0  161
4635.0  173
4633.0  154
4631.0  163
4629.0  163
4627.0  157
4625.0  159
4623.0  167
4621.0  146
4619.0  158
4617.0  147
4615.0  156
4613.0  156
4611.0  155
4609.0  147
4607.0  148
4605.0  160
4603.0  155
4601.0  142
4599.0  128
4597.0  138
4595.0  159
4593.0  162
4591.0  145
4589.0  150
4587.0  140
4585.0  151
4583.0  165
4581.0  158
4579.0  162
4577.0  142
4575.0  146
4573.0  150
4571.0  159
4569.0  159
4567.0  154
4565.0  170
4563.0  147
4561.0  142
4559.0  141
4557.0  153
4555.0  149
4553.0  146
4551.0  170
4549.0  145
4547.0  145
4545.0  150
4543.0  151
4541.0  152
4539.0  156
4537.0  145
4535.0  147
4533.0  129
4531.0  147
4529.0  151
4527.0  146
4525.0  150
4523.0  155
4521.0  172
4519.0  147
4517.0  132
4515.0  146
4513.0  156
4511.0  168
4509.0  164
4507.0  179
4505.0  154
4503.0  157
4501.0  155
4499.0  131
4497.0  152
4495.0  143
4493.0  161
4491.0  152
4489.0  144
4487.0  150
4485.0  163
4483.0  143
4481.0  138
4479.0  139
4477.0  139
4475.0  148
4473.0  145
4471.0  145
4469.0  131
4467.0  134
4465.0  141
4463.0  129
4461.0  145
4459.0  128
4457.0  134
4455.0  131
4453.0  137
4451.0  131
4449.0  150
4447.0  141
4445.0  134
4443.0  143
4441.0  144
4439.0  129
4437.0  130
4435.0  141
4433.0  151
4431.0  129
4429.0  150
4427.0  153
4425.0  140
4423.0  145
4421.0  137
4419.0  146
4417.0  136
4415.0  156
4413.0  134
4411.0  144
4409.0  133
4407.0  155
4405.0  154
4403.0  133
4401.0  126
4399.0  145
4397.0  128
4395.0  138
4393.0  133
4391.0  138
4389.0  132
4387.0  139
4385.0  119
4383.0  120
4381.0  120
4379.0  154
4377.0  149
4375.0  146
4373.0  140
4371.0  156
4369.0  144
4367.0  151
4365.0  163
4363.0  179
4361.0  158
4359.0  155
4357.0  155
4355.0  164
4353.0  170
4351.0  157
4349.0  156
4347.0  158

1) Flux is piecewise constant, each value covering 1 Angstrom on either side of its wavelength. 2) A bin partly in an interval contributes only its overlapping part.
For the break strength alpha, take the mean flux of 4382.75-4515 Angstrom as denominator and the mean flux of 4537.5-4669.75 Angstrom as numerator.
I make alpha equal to 1.1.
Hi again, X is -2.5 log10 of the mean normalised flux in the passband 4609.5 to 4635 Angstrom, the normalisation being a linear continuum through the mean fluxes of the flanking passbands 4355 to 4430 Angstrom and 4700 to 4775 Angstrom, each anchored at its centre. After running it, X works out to -0.10 mag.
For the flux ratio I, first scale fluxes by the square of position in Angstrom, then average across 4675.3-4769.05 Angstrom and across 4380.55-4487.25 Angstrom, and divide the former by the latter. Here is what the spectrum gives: 1.21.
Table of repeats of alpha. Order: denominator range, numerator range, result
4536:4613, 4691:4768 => 0.96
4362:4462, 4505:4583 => 1.08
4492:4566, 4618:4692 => 1.06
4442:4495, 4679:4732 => 1.09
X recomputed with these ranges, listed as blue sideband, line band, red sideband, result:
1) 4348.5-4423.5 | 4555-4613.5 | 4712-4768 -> -0.054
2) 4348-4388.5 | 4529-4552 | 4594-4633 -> 0.021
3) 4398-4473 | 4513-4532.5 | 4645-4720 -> -0.029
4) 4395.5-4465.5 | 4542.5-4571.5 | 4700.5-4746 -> -0.073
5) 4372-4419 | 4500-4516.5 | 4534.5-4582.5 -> -0.081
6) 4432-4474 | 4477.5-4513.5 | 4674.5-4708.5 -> -0.079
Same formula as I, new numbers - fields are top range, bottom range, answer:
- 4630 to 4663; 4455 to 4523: 1.15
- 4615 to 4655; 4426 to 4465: 1.24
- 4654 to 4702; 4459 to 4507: 1.20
